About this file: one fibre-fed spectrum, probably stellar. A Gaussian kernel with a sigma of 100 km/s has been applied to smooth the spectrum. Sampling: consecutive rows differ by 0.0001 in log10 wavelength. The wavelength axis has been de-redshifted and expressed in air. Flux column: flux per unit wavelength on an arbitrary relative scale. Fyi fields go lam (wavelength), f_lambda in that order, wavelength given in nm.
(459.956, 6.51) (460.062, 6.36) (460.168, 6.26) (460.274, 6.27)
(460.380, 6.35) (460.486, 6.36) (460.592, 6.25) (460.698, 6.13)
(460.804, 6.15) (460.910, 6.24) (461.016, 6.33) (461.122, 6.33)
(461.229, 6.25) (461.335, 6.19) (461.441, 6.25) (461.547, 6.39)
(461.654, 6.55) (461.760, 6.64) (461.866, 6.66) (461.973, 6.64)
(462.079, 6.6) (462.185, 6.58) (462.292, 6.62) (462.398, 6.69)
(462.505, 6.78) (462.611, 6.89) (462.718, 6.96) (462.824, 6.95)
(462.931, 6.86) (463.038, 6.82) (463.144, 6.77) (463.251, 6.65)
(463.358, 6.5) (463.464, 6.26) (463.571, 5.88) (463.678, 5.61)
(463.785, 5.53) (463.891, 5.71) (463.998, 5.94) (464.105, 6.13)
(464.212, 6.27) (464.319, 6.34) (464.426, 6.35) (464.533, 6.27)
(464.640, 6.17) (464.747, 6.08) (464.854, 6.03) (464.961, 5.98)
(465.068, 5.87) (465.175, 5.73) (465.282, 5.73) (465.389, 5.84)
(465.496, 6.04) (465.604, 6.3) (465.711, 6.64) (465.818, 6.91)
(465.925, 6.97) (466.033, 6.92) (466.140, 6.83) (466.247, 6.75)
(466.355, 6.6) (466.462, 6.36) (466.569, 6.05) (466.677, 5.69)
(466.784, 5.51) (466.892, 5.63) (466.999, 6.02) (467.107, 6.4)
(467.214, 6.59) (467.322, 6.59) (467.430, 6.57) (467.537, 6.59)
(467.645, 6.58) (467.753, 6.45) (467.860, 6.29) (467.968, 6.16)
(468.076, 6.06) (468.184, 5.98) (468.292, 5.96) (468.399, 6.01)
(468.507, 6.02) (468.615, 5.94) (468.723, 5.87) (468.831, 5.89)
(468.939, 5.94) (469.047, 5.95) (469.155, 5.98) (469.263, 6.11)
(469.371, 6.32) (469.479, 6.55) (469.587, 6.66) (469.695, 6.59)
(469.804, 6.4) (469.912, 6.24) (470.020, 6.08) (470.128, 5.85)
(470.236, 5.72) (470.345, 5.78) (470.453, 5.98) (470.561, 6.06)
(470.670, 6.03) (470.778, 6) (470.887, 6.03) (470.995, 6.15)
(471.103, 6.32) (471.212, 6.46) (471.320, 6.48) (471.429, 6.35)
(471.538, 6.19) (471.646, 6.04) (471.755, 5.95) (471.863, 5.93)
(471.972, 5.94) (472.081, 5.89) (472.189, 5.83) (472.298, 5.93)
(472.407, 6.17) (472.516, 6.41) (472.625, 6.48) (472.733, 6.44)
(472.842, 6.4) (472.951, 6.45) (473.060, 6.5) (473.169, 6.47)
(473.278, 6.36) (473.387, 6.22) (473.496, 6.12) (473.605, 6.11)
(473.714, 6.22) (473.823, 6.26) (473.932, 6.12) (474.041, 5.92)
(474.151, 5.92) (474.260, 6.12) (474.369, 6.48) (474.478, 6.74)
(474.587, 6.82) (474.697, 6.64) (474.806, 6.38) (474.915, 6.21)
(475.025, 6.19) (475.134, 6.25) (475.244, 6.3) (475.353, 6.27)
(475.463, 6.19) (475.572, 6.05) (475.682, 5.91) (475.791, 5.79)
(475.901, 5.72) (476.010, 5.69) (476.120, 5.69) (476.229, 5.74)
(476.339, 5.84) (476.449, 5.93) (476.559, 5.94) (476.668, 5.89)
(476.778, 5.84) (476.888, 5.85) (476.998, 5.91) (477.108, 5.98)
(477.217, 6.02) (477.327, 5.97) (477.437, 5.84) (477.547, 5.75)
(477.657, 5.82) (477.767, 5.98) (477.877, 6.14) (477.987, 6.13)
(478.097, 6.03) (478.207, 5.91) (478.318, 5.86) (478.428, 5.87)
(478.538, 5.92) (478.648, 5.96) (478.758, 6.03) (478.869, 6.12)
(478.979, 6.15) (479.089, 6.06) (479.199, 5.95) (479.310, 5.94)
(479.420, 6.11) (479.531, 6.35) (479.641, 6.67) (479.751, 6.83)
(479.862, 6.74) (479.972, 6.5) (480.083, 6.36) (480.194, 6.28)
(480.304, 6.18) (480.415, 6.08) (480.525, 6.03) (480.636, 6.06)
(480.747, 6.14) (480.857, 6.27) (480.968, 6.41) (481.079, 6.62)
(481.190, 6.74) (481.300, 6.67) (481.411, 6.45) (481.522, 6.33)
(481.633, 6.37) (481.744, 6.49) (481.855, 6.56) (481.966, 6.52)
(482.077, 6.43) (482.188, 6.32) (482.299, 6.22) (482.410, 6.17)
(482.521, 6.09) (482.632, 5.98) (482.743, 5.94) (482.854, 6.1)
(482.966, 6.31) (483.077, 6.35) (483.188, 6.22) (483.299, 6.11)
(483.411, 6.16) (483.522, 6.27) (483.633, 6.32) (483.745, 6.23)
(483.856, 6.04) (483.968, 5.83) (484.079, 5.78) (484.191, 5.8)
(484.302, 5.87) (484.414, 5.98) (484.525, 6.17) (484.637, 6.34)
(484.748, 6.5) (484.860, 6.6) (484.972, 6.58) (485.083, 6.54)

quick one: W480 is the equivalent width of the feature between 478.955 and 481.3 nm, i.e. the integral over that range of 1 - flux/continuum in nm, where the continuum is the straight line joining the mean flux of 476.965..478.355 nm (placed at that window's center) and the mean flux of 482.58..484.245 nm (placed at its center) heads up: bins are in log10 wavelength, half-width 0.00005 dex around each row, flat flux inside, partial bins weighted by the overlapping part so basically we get -0.12 nm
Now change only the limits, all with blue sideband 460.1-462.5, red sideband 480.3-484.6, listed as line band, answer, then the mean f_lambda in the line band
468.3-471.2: 0.11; 6.1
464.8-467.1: 0.05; 6.21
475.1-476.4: 0.07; 5.95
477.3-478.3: 0.05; 5.94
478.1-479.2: 0.05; 5.99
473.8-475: -0.01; 6.32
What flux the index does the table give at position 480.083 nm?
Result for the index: 6.36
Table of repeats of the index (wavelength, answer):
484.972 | 6.58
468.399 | 6.01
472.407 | 6.17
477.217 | 6.02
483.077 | 6.35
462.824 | 6.95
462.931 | 6.86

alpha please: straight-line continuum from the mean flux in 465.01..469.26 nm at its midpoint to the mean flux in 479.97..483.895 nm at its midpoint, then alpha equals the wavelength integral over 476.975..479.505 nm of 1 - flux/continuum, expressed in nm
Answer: 0.11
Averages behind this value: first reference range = 6.21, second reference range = 6.28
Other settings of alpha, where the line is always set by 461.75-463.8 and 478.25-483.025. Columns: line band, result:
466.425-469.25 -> 0.16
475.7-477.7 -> 0.15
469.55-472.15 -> 0.12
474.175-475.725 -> 0.01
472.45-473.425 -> 0.00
